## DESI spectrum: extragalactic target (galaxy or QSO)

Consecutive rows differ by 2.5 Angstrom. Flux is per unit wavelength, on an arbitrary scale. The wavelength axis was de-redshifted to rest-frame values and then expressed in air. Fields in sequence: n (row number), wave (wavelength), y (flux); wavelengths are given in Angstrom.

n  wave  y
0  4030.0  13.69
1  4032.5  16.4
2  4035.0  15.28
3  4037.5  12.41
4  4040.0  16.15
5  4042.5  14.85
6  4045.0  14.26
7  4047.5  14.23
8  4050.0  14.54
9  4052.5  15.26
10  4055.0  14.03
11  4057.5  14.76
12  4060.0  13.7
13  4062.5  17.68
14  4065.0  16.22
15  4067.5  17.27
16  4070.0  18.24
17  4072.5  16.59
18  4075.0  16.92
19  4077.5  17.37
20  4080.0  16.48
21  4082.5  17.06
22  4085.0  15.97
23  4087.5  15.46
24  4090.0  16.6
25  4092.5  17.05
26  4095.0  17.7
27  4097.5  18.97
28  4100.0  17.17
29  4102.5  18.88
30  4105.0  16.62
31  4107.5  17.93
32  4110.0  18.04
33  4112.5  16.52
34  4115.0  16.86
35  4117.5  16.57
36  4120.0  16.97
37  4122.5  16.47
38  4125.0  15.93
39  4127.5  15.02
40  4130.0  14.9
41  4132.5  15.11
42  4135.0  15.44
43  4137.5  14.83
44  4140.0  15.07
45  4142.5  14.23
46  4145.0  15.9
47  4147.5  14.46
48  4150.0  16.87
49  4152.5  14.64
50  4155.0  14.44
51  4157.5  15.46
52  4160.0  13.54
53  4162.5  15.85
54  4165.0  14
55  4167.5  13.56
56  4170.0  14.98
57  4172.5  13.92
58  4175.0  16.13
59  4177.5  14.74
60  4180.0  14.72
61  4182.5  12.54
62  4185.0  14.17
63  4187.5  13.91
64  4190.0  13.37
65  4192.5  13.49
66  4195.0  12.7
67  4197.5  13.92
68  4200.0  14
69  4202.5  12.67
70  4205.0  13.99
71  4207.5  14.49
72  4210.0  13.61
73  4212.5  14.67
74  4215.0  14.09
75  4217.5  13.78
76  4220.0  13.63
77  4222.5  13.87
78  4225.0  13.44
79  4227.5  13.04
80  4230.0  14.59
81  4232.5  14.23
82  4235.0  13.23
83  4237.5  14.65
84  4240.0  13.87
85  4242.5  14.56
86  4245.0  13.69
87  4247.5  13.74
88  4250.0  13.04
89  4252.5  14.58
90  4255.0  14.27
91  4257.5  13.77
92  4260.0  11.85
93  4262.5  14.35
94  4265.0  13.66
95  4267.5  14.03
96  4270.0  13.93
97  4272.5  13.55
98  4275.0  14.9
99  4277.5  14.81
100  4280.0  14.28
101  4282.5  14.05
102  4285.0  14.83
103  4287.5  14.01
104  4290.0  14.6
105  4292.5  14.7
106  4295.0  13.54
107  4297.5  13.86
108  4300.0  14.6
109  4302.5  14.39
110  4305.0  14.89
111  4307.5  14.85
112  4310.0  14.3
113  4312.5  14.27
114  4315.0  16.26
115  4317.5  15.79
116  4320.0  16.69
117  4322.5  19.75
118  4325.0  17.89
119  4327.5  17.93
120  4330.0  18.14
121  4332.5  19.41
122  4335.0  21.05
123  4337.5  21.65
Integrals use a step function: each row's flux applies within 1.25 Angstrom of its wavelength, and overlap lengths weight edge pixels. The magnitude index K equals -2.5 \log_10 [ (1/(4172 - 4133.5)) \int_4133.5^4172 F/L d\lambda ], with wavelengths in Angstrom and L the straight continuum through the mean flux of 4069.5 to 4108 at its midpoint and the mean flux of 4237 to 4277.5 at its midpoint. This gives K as 0.075 mag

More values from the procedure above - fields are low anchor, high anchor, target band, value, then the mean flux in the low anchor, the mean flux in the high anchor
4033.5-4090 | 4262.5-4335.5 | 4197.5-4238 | 0.12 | 15.7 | 15.4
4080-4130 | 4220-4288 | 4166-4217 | 0.09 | 16.9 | 13.9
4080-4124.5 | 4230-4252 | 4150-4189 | 0.08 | 17.1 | 13.9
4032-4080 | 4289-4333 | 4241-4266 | 0.15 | 15.6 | 15.8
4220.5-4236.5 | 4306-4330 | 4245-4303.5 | 0.08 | 13.7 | 16.5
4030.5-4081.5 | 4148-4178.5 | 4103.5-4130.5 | -0.10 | 15.6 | 14.8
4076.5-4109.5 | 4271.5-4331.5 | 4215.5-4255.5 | 0.15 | 17.2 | 15.3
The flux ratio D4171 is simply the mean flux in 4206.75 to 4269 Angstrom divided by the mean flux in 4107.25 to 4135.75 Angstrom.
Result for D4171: 0.85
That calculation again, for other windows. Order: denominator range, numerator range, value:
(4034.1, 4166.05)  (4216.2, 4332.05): 0.92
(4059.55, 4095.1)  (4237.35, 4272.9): 0.83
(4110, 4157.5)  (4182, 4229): 0.87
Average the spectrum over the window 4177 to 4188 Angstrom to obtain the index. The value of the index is 14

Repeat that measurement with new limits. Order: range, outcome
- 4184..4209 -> 13.7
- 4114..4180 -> 15.2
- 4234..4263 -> 13.8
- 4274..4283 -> 14.5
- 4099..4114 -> 17.5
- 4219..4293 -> 14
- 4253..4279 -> 13.9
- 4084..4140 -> 16.6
